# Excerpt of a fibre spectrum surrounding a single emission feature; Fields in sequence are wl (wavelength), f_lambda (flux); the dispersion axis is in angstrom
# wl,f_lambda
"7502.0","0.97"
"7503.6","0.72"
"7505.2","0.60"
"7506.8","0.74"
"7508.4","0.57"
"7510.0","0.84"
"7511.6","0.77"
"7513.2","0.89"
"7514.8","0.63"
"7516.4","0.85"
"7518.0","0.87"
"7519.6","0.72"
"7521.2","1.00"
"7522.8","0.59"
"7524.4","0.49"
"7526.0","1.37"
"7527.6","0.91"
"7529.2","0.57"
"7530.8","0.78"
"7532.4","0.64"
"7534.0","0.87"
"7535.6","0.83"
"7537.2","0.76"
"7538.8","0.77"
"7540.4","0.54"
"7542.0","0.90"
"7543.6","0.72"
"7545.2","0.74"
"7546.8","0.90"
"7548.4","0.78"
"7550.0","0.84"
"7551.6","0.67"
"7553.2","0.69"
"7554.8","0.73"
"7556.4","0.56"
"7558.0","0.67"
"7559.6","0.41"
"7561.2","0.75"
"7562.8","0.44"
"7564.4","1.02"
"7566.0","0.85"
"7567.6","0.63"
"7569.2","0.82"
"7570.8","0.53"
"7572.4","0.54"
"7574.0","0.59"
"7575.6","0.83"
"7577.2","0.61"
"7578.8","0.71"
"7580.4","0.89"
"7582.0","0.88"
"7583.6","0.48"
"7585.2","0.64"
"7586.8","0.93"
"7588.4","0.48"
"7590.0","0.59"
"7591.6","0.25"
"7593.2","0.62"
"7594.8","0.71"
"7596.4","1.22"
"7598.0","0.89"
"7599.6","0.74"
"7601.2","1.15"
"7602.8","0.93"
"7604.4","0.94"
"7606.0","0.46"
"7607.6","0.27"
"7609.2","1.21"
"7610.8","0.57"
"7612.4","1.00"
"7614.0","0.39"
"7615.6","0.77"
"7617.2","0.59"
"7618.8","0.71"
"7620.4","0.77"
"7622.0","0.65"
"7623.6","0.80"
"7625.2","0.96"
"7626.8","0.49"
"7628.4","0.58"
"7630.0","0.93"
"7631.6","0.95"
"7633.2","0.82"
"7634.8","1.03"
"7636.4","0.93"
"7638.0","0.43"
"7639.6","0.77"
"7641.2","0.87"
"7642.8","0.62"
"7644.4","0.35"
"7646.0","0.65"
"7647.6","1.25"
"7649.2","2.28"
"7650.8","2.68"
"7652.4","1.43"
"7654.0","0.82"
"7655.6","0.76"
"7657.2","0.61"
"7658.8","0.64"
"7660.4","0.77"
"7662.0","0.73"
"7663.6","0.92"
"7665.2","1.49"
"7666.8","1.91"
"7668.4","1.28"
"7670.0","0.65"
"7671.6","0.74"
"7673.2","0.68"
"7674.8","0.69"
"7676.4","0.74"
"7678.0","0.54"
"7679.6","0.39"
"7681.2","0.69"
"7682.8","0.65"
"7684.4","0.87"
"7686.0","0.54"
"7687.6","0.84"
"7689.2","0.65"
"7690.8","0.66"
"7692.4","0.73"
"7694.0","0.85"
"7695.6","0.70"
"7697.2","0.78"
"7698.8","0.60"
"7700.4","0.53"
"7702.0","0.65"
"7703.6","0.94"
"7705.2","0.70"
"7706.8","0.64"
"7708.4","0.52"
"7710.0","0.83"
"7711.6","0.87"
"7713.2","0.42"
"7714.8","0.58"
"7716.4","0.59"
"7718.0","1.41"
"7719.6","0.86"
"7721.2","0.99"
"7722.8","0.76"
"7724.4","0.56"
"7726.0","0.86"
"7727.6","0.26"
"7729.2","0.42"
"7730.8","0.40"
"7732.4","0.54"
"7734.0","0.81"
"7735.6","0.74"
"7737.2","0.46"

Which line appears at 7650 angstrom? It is [S II]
